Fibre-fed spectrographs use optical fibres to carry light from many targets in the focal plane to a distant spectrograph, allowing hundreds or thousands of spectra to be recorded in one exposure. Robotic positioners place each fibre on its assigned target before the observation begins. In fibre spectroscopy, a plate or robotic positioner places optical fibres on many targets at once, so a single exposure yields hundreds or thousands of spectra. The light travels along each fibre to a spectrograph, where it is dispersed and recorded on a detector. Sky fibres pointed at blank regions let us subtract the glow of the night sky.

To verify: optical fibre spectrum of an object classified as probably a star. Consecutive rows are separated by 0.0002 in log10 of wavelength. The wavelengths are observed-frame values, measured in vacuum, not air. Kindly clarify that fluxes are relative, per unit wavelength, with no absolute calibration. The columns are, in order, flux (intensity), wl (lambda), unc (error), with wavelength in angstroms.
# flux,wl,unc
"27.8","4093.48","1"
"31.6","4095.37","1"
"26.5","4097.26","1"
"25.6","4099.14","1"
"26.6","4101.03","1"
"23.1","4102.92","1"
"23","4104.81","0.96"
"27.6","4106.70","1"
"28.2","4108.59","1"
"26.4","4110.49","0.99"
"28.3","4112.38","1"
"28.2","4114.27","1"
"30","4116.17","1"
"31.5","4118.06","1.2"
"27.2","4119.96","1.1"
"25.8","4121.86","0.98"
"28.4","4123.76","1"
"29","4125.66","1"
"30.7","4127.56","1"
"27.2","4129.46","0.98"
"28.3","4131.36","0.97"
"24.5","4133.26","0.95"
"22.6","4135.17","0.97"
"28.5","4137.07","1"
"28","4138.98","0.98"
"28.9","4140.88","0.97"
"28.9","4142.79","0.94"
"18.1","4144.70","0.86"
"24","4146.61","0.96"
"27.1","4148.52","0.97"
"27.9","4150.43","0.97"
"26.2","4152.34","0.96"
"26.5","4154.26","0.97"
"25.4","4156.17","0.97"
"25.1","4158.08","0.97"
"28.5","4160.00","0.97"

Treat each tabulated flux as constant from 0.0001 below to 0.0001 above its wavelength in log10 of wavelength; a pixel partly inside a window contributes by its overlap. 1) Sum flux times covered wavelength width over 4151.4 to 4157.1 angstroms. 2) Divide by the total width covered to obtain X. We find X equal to 26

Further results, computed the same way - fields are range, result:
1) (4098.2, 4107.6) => 25.2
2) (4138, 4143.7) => 28.6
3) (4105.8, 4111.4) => 27.4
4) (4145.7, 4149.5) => 25.6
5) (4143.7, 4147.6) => 21.2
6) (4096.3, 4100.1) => 26.1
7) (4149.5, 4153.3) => 27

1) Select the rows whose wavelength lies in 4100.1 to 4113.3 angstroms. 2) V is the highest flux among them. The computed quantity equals 28.3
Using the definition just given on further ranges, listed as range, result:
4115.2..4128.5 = 31.5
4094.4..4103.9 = 31.6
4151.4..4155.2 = 26.5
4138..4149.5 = 28.9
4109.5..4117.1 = 30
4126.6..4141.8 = 30.7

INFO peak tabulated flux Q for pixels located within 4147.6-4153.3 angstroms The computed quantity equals 27.9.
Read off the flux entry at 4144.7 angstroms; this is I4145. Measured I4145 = 18.1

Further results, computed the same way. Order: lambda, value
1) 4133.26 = 24.5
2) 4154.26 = 26.5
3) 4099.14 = 25.6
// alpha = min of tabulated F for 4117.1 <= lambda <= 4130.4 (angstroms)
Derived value 25.8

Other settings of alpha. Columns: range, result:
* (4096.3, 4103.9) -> 23.1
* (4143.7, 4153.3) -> 18.1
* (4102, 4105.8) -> 23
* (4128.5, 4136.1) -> 22.6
